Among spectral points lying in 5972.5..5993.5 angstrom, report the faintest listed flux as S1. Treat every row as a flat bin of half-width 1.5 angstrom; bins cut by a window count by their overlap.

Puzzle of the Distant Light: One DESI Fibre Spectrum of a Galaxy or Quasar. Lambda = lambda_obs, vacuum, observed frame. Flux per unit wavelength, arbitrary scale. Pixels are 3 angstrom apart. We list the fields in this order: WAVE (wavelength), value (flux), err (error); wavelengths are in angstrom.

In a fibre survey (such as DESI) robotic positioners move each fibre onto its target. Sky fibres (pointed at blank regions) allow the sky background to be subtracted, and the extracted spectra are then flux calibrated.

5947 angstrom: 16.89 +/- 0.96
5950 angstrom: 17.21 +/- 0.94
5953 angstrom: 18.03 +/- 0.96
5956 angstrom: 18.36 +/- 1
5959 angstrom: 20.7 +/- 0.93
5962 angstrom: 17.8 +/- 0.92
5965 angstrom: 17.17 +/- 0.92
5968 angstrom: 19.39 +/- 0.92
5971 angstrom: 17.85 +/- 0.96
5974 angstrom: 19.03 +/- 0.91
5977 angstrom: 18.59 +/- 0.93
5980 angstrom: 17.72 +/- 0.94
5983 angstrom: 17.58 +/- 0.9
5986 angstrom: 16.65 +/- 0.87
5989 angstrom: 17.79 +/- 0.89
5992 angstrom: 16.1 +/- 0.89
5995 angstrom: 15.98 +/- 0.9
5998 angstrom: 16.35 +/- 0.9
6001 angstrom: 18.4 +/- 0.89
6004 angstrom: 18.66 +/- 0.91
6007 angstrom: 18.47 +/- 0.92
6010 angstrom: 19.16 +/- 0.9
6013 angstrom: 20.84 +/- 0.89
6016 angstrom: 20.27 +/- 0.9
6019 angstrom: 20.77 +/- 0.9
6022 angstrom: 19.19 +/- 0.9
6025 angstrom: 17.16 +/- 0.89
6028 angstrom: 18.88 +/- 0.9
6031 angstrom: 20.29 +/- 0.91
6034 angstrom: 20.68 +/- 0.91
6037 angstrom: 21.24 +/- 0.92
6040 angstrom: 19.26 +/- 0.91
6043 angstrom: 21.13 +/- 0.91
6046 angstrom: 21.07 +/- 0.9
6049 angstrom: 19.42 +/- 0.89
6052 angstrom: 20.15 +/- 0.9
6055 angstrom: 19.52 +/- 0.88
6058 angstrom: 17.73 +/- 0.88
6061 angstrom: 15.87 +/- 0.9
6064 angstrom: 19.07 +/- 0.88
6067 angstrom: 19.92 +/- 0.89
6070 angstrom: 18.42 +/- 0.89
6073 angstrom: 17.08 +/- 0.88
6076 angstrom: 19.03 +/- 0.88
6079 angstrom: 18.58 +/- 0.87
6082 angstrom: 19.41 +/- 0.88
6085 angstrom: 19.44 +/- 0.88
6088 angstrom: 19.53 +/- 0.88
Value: 16.1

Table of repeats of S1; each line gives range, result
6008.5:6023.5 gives 19.16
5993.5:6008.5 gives 15.98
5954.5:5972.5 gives 17.17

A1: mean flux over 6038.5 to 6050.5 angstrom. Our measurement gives 20.2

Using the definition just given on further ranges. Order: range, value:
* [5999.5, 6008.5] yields 18.5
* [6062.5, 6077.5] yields 18.7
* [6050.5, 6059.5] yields 19.1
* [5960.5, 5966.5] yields 17.5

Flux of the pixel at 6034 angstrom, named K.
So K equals 20.68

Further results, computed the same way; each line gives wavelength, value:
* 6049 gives 19.42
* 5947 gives 16.89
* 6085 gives 19.44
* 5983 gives 17.58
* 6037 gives 21.24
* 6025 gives 17.16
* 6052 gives 20.15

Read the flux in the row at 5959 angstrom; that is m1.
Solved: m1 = 20.7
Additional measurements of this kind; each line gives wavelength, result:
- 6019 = 20.77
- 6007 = 18.47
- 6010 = 19.16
